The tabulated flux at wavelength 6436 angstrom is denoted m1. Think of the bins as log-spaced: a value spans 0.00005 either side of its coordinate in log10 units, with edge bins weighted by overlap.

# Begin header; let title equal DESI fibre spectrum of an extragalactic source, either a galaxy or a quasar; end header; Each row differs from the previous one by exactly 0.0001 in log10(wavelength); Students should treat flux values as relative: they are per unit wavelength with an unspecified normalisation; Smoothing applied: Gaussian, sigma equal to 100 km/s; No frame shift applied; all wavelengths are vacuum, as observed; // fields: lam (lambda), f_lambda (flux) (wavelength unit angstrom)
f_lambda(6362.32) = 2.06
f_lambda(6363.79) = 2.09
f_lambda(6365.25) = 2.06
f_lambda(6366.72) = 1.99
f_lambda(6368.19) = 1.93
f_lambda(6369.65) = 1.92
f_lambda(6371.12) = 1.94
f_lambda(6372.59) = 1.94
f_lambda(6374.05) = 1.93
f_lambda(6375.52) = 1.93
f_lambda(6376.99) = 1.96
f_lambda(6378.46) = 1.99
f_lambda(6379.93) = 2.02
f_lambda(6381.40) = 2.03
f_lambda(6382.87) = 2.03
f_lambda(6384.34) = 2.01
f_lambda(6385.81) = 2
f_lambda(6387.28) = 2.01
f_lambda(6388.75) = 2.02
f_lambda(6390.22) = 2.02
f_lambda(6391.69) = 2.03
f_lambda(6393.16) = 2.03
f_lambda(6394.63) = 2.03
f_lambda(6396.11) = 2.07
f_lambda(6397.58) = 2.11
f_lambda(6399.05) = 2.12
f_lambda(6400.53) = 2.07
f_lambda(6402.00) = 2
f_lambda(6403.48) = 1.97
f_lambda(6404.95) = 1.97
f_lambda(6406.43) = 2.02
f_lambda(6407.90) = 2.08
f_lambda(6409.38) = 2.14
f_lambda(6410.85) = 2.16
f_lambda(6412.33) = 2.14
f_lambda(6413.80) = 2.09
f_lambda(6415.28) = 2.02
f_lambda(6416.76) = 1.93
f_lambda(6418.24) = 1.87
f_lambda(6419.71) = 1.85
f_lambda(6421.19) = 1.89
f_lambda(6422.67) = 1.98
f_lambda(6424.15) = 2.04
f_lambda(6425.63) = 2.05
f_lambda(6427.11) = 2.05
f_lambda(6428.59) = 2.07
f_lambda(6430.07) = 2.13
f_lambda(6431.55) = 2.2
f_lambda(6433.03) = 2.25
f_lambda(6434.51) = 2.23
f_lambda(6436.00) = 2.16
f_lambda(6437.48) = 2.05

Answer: 2.16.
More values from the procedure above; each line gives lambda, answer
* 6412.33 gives 2.14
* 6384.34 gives 2.01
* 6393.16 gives 2.03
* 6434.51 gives 2.23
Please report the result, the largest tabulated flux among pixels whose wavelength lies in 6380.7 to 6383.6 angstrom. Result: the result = 2.03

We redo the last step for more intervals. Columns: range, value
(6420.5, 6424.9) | 2.04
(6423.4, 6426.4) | 2.05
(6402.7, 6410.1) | 2.14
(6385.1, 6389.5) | 2.02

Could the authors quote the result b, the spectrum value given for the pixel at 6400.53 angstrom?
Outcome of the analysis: 2.07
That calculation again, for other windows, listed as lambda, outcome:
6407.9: 2.08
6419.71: 1.85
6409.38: 2.14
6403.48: 1.97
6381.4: 2.03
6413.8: 2.09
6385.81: 2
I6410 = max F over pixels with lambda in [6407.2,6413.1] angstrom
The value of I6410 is 2.16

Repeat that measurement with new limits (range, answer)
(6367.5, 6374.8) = 1.94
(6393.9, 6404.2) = 2.12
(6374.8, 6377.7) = 1.96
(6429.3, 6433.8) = 2.25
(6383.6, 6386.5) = 2.01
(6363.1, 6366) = 2.09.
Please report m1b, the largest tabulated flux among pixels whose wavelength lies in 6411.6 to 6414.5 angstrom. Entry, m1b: 2.14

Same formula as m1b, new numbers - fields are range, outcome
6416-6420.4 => 1.93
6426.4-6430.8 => 2.13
